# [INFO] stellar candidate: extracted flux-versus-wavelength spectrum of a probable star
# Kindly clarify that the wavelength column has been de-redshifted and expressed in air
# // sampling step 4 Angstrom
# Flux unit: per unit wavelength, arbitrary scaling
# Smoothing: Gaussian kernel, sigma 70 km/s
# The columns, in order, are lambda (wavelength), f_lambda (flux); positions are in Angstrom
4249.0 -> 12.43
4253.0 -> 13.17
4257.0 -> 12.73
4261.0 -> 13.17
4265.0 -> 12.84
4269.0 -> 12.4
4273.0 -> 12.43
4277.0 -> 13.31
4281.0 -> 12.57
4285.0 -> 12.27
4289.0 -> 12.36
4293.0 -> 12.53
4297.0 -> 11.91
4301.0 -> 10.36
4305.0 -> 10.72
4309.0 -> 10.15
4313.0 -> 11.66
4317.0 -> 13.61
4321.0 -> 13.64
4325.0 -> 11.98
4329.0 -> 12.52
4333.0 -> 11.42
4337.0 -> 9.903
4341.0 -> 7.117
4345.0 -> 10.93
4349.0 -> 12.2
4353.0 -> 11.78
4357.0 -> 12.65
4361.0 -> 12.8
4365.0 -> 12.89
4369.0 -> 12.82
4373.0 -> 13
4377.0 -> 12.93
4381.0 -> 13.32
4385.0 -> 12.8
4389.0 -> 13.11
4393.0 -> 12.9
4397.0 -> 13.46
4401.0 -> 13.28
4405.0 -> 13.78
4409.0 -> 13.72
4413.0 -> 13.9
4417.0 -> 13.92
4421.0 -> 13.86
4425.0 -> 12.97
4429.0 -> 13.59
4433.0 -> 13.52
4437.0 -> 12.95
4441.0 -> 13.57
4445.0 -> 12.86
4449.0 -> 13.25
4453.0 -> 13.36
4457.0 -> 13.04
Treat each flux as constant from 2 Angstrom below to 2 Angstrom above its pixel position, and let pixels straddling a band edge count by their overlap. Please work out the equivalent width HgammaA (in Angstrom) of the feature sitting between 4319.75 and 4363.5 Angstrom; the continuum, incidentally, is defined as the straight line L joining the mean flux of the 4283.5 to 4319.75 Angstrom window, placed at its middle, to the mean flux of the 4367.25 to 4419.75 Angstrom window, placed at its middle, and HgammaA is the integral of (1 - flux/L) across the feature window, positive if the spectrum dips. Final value 3.2 Angstrom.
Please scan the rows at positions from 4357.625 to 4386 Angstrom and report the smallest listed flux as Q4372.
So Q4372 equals 12.8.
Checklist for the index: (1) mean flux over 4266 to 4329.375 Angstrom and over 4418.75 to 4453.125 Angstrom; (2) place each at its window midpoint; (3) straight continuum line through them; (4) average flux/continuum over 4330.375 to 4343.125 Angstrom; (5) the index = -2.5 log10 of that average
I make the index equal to 0.28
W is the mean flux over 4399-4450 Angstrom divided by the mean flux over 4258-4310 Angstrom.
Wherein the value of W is 1.11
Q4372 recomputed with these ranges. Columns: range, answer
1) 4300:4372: 7.117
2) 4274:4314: 10.15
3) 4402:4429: 12.97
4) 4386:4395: 12.9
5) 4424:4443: 12.95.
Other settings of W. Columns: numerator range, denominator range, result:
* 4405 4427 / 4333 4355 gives 1.31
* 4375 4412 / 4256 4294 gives 1.05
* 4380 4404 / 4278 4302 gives 1.09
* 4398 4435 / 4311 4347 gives 1.19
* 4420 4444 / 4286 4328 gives 1.12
